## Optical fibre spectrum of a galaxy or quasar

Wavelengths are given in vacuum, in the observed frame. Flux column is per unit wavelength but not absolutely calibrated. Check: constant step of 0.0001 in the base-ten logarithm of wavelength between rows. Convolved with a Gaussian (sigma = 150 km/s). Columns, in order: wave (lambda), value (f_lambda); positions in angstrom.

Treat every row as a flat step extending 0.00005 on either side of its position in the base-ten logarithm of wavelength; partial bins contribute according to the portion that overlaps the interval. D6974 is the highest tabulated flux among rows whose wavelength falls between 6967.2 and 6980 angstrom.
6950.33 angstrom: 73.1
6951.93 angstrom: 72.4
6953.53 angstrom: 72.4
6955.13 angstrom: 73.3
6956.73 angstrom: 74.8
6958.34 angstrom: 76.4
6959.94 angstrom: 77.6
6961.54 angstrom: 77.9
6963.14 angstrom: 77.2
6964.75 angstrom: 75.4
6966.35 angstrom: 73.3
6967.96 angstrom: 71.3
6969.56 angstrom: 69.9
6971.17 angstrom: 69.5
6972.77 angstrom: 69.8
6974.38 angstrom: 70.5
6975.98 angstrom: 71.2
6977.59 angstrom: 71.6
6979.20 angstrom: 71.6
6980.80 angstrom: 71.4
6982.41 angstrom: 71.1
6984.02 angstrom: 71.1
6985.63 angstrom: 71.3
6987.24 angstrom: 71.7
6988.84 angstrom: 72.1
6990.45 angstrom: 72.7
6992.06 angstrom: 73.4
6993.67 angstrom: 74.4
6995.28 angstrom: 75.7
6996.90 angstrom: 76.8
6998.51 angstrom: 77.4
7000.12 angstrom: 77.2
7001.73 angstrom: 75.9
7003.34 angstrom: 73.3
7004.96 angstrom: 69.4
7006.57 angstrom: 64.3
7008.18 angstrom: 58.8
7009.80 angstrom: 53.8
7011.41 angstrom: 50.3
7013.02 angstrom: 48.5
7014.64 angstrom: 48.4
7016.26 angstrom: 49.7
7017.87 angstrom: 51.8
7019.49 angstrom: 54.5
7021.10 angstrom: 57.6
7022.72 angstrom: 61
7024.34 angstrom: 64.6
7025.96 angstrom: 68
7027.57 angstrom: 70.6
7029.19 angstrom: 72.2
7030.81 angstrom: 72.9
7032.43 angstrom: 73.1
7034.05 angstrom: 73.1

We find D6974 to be 71.6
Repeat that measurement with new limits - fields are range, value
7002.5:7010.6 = 73.3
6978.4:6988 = 71.7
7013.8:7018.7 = 51.8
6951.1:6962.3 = 77.9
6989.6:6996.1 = 75.7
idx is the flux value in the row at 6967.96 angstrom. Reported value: 71.3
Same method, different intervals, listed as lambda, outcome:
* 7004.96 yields 69.4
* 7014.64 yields 48.4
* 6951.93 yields 72.4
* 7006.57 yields 64.3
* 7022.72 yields 61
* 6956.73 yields 74.8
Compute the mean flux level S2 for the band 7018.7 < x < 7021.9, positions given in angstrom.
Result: 56.2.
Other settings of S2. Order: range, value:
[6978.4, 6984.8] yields 71.3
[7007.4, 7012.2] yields 54.3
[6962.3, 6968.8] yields 74.3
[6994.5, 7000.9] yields 76.7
